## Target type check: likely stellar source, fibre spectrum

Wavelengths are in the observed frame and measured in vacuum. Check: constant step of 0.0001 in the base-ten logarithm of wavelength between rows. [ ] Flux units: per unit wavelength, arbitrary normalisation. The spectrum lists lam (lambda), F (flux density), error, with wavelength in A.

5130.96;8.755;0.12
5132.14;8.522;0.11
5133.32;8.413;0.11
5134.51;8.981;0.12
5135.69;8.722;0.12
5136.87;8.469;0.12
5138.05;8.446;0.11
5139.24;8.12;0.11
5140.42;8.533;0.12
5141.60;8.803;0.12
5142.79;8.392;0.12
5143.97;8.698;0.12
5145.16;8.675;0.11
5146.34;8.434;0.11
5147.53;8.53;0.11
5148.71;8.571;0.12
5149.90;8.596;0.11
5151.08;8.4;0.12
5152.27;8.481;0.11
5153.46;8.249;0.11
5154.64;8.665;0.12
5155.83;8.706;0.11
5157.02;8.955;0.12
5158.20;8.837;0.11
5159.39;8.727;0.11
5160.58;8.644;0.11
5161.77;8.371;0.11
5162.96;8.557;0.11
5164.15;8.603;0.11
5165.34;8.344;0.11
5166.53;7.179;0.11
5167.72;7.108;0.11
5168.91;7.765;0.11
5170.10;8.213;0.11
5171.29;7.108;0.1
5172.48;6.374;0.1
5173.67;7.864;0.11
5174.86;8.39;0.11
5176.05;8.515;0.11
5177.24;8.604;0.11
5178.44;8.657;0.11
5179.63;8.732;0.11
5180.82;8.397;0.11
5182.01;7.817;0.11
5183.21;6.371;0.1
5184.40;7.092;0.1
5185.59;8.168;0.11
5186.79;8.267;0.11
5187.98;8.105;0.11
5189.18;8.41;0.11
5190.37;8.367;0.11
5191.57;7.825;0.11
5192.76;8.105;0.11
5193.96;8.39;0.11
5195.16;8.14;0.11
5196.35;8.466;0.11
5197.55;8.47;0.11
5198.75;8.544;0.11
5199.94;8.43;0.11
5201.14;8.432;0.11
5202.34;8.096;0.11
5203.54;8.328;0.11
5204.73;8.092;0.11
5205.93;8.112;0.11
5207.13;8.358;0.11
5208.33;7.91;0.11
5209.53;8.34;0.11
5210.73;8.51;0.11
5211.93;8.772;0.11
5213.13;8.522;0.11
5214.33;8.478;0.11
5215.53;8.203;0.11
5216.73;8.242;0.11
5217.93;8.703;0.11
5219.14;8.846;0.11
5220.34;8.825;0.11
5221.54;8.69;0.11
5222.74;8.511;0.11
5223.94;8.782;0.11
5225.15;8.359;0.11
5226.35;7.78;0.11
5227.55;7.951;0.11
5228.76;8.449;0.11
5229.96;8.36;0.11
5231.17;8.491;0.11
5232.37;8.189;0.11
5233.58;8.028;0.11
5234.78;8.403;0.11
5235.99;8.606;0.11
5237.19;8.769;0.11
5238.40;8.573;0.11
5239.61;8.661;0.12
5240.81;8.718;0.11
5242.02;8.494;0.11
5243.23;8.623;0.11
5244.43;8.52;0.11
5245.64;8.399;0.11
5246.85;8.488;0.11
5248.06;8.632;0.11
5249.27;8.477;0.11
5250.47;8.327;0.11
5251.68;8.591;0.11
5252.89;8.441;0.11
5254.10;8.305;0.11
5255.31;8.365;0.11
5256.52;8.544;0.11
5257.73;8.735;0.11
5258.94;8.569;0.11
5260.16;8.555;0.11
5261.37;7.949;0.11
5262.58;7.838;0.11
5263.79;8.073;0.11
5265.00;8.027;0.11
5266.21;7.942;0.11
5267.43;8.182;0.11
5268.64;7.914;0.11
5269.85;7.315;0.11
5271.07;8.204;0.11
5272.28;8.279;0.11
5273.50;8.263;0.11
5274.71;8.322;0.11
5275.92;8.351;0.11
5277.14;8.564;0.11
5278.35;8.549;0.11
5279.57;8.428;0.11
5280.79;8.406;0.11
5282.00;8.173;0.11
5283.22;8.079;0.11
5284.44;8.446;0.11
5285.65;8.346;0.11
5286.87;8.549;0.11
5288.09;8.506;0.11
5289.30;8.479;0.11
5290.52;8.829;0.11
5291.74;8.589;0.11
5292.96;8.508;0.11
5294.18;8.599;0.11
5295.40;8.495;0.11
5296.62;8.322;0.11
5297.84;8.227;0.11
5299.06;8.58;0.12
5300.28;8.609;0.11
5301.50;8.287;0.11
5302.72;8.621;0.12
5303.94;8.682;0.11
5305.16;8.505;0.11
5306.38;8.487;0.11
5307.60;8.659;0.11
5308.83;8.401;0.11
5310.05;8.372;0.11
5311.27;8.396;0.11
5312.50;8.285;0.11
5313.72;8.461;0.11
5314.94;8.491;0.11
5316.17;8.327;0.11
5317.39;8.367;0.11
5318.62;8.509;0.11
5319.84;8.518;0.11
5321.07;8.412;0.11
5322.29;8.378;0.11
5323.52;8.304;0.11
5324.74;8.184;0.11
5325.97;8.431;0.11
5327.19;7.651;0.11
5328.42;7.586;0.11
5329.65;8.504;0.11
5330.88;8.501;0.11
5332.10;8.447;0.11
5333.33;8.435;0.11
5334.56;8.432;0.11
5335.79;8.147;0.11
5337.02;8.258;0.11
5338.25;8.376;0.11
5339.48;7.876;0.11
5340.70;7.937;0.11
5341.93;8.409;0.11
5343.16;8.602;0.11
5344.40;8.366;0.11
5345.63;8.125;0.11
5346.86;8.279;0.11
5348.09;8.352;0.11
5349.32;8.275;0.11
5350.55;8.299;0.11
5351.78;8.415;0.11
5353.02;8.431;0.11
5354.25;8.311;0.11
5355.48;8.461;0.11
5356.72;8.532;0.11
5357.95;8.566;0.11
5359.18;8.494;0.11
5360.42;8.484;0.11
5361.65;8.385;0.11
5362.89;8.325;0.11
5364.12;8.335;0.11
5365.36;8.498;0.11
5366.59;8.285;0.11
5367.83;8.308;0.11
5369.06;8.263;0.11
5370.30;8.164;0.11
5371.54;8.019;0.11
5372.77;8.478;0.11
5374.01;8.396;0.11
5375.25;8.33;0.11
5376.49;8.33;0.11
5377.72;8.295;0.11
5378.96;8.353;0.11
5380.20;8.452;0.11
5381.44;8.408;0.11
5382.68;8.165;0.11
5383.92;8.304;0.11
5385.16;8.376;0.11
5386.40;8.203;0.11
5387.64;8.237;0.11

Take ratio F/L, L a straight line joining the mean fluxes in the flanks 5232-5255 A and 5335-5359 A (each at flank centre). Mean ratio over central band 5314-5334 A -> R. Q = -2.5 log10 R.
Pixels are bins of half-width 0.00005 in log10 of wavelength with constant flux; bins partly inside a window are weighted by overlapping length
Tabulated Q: 0.01 mag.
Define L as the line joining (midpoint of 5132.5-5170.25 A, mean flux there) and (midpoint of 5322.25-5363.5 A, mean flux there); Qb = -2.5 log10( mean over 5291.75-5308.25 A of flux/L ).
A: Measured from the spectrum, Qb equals -0.02 mag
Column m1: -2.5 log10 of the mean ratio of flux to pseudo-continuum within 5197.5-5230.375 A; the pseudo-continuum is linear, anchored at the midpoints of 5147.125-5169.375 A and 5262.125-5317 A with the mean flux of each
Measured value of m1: 0.00 mag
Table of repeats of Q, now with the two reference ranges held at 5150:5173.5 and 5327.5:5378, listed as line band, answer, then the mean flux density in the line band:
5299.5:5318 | -0.023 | 8.47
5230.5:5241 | -0.033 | 8.48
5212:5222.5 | -0.046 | 8.57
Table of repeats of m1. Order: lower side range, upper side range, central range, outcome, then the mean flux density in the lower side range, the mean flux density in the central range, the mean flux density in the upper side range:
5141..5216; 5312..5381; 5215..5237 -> -0.018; 8.26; 8.42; 8.33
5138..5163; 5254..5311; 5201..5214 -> 0.021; 8.56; 8.32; 8.36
